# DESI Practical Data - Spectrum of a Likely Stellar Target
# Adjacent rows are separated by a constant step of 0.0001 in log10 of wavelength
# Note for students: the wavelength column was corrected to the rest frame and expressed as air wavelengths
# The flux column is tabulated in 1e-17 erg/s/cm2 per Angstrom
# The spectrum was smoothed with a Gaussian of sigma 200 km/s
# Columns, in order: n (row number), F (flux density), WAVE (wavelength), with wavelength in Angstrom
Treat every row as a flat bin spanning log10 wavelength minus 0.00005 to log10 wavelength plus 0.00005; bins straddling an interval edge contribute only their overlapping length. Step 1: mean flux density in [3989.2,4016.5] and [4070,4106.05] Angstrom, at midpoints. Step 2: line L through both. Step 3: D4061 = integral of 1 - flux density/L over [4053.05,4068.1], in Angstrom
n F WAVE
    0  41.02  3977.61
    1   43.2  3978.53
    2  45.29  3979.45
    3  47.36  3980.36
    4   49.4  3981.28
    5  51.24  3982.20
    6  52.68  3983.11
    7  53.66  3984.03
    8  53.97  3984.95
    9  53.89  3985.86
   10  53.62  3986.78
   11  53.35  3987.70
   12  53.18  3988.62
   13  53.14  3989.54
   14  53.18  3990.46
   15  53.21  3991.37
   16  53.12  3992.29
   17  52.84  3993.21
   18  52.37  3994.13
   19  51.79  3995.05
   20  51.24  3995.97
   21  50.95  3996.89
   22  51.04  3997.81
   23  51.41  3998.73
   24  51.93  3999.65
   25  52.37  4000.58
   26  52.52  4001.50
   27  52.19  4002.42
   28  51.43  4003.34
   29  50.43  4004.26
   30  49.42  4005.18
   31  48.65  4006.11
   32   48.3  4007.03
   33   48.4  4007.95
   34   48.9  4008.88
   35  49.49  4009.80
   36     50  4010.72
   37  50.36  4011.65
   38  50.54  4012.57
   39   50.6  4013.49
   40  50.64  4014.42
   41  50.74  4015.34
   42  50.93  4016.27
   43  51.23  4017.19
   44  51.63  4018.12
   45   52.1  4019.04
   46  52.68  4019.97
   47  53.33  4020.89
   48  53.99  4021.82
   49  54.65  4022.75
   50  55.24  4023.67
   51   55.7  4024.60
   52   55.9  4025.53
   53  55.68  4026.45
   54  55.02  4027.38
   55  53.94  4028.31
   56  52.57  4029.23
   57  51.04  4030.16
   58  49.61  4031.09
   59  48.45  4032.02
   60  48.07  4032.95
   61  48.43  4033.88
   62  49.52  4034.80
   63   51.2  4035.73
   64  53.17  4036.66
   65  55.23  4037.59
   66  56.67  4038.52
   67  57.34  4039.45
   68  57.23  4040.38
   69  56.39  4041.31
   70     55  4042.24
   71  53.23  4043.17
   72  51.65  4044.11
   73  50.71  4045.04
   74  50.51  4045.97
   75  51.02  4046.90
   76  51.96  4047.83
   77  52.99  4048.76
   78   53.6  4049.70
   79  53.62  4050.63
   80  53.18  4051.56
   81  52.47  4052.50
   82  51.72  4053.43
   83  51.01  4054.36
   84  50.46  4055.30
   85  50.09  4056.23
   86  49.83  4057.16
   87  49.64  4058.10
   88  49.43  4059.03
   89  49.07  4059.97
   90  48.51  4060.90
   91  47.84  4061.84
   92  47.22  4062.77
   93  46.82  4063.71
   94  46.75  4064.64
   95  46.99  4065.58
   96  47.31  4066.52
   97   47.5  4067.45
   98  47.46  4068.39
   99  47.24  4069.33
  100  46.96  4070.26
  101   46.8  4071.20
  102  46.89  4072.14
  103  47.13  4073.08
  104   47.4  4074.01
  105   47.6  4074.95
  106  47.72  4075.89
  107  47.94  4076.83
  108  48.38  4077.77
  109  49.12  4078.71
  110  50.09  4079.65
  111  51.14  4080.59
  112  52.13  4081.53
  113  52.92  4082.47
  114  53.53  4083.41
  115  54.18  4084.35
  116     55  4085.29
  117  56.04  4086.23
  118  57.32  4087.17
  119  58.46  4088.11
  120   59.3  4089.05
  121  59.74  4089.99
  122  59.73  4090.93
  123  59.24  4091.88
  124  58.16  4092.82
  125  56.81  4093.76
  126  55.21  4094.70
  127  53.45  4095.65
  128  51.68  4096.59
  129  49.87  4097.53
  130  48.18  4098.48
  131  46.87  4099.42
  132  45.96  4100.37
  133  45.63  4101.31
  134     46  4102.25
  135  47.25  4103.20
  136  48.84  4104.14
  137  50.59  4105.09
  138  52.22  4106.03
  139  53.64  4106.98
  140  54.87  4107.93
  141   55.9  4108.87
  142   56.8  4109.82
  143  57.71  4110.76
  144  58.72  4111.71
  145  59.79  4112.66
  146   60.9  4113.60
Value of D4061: 0.8 Angstrom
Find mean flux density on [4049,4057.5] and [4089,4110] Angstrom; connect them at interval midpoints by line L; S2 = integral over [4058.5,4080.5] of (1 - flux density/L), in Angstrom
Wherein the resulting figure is 1.82 Angstrom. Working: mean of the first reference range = 51.8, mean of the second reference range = 52.7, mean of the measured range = 47.8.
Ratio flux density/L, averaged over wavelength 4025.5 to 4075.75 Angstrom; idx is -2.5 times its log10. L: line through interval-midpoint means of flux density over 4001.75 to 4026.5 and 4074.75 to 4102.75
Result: 0.03 mag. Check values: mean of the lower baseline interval 51.6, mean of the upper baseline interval 52.6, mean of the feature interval 50.7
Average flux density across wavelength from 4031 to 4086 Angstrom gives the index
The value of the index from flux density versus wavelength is 50.6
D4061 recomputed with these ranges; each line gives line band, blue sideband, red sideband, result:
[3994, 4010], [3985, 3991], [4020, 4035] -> 0.8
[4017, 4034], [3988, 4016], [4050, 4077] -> -0.8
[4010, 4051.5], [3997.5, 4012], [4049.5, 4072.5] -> -2.3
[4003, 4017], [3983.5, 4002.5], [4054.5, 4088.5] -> 0.6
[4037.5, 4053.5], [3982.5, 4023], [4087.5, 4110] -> -0.4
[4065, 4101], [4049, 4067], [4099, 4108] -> -1.6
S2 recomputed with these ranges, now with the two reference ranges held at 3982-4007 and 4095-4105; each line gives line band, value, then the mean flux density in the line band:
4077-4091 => -1.5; 54.2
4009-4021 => 0.1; 51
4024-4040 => -0.6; 52.8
